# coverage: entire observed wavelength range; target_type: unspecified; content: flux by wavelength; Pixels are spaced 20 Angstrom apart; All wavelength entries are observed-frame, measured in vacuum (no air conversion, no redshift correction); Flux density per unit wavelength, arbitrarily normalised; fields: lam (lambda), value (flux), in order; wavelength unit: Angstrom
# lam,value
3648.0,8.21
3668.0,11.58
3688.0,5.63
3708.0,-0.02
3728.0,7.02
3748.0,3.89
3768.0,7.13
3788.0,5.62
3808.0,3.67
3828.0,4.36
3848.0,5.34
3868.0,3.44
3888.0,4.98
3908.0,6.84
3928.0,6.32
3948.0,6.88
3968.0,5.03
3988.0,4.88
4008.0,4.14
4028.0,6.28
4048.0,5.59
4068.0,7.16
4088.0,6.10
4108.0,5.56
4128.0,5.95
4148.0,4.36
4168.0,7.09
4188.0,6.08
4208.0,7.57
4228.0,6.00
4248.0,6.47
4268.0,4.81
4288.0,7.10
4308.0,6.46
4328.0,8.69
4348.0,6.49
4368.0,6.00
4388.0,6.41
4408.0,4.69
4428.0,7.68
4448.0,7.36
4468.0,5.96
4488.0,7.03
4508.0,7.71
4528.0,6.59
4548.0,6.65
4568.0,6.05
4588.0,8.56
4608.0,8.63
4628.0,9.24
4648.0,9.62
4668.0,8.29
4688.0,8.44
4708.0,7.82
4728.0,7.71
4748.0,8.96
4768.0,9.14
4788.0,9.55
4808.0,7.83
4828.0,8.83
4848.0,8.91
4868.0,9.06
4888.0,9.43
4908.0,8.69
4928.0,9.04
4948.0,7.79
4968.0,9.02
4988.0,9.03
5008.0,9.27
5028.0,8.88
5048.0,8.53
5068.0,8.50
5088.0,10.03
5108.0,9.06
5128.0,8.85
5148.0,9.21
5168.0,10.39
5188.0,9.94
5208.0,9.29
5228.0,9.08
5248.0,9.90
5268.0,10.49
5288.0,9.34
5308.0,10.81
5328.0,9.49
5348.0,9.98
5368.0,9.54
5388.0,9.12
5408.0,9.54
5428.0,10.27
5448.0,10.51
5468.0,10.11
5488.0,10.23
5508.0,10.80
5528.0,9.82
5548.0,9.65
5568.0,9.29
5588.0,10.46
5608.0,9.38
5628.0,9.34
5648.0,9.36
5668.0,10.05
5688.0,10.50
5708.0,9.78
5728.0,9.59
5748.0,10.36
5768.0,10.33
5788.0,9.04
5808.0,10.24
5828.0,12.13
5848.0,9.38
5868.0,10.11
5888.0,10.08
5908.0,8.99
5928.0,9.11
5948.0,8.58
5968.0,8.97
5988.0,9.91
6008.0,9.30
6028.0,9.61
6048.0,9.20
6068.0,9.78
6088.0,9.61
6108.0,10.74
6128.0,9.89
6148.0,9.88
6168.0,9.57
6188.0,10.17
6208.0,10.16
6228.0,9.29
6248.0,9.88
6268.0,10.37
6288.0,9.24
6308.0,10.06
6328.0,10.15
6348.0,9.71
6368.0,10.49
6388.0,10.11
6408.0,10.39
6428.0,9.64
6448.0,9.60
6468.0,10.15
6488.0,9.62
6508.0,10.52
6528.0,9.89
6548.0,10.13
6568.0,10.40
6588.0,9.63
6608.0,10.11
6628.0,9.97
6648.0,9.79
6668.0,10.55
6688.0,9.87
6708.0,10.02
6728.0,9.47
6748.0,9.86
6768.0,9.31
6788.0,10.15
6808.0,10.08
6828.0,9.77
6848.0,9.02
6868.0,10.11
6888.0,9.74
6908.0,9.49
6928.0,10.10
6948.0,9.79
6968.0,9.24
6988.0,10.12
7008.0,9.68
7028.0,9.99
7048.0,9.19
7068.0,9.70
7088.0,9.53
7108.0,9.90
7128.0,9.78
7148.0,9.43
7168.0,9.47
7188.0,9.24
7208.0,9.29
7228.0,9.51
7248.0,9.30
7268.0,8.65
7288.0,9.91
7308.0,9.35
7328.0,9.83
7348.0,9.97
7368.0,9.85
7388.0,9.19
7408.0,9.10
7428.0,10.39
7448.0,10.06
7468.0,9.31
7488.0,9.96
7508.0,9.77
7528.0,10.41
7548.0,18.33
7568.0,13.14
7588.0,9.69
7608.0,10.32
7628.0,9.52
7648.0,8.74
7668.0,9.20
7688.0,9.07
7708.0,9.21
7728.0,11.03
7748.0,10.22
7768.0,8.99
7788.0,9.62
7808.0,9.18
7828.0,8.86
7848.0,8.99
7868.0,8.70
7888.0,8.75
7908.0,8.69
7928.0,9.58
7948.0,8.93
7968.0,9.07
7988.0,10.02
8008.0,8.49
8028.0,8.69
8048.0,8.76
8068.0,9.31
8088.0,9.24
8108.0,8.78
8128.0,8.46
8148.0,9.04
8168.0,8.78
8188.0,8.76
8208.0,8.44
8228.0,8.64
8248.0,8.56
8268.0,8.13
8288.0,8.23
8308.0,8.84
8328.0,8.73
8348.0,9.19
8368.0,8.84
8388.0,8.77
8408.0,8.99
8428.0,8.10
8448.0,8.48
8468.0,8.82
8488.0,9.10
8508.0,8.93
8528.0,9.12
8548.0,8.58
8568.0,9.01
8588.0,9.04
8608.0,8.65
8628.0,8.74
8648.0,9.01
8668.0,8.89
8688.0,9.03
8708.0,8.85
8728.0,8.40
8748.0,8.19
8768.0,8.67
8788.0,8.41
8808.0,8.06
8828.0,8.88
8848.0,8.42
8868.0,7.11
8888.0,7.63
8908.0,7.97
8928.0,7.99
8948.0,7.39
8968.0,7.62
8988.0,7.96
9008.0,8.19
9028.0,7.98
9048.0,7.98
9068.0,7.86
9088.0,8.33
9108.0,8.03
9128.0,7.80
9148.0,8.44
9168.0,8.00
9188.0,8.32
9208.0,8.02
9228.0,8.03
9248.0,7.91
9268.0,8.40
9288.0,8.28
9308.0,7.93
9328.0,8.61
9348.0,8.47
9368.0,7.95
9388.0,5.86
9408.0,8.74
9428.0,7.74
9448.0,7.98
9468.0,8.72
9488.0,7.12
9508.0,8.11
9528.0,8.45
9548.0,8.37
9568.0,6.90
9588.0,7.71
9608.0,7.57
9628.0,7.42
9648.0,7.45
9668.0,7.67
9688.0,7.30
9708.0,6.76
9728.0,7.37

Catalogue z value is 0.15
